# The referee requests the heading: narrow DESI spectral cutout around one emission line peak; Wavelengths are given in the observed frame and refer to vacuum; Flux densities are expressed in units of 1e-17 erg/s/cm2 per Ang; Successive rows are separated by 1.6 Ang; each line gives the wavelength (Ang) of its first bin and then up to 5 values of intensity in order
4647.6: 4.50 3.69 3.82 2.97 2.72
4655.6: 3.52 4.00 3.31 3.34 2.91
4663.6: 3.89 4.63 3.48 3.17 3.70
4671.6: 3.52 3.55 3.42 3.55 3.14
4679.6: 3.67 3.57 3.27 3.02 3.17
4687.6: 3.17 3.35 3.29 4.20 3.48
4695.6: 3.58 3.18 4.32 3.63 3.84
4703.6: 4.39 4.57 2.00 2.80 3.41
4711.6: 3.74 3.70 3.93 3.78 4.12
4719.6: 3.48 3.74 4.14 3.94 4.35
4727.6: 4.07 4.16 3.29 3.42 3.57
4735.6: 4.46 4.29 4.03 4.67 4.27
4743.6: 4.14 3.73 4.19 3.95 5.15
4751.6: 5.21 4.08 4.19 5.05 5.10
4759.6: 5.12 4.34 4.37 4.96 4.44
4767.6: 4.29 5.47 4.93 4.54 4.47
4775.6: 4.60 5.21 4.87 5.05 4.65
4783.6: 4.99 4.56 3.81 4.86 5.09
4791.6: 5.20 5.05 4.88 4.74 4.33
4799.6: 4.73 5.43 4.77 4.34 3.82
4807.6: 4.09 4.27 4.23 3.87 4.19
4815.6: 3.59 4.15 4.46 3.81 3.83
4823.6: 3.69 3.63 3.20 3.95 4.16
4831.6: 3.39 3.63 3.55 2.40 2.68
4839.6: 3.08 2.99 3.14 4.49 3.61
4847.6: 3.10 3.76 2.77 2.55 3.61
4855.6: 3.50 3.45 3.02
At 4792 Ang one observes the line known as C III] 1909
